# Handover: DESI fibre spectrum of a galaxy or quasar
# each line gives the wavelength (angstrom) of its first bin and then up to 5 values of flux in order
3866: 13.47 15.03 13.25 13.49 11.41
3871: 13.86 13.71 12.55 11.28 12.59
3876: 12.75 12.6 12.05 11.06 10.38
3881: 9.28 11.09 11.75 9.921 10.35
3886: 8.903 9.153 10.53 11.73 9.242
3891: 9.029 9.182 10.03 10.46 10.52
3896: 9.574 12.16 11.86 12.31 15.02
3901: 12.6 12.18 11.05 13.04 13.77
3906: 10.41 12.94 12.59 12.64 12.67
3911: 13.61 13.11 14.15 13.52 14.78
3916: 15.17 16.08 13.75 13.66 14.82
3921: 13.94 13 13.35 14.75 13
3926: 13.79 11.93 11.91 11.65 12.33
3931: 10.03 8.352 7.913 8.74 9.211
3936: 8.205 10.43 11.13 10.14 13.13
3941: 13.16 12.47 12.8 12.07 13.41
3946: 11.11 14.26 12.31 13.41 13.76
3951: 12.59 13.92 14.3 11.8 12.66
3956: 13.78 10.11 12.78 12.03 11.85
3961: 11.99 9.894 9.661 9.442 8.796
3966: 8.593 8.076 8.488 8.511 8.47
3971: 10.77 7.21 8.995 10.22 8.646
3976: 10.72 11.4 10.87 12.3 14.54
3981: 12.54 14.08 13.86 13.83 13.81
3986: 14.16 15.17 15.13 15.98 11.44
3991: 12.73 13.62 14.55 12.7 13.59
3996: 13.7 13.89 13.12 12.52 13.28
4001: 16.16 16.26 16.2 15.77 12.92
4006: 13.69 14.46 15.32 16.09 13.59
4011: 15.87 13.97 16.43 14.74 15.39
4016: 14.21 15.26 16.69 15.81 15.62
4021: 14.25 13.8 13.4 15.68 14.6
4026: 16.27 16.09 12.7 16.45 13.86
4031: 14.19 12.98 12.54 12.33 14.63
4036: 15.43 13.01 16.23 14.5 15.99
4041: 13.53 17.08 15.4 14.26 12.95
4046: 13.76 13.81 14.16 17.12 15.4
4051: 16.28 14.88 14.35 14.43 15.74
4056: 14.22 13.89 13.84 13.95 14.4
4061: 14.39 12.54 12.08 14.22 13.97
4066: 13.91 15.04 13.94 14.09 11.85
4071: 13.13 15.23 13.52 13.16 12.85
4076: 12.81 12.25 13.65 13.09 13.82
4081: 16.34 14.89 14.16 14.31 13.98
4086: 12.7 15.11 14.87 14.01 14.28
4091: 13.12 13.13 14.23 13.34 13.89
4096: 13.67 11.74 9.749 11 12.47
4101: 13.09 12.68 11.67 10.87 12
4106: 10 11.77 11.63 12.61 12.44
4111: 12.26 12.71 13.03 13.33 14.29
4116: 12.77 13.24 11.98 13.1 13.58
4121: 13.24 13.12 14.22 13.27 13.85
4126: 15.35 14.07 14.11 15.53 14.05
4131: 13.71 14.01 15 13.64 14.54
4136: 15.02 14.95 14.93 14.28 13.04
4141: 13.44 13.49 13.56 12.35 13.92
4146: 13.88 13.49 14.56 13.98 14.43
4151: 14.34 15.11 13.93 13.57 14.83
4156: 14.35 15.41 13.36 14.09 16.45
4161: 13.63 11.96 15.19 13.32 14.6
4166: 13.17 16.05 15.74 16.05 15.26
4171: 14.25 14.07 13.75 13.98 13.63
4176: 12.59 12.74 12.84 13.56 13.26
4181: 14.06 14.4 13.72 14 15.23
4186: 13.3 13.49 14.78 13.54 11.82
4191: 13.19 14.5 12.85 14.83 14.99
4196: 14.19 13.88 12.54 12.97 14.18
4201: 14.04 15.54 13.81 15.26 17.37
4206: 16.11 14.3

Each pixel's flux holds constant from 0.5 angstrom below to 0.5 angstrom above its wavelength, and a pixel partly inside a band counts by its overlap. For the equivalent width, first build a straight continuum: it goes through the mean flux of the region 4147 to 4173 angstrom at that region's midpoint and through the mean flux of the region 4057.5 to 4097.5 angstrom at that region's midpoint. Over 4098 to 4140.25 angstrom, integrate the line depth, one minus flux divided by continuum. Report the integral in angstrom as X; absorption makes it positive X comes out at 2.7 angstrom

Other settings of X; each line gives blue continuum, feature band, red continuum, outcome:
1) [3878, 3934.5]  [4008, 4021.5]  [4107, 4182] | -2.6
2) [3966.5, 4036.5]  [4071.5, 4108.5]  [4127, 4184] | 2.0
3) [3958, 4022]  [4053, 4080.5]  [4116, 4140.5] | -0.4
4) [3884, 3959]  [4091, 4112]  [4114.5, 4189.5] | 2.1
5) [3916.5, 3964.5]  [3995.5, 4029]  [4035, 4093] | -3.7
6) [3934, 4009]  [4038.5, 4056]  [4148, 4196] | -2.6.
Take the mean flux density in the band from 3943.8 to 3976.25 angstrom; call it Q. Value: 11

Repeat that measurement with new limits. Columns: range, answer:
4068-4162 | 13.5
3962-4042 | 13.4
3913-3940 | 12.2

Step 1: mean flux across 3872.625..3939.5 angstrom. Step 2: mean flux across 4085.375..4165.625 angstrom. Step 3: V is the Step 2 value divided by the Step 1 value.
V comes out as 1.15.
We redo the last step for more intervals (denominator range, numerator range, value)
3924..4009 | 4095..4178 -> 1.12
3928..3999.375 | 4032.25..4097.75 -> 1.20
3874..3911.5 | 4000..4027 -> 1.33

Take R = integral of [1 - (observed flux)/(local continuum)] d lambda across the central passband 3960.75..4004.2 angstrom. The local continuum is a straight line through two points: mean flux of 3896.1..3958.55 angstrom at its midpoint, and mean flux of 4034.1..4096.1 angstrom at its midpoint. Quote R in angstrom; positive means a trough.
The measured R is 3.4 angstrom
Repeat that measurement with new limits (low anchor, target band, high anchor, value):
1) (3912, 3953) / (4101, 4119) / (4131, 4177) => 1.9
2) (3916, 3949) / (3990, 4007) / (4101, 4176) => -1.8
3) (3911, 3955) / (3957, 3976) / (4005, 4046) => 5.1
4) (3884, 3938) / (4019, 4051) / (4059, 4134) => -4.4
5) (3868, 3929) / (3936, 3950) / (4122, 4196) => 0.4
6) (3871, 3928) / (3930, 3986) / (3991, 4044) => 8.8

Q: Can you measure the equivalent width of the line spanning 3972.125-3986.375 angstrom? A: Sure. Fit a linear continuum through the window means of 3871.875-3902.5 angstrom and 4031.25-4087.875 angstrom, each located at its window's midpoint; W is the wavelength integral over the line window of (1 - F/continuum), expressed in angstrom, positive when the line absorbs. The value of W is 0.8 angstrom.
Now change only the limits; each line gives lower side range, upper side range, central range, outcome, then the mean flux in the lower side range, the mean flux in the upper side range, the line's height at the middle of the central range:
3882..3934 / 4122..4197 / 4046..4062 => -1.72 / 12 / 14.1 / 13.2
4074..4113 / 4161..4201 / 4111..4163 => -1.84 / 13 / 13.9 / 13.4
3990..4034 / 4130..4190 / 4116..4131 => 0.47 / 14.5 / 14.1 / 14.2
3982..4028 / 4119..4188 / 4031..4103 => 2.31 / 14.5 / 14.1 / 14.4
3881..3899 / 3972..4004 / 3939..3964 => -0.53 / 10.3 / 13.2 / 12.1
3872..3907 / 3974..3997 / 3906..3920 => -2.34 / 11.2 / 13.1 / 11.7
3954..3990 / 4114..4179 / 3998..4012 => -3.27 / 11.4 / 14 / 11.9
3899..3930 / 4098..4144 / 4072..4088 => -0.76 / 13.3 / 13.2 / 13.2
